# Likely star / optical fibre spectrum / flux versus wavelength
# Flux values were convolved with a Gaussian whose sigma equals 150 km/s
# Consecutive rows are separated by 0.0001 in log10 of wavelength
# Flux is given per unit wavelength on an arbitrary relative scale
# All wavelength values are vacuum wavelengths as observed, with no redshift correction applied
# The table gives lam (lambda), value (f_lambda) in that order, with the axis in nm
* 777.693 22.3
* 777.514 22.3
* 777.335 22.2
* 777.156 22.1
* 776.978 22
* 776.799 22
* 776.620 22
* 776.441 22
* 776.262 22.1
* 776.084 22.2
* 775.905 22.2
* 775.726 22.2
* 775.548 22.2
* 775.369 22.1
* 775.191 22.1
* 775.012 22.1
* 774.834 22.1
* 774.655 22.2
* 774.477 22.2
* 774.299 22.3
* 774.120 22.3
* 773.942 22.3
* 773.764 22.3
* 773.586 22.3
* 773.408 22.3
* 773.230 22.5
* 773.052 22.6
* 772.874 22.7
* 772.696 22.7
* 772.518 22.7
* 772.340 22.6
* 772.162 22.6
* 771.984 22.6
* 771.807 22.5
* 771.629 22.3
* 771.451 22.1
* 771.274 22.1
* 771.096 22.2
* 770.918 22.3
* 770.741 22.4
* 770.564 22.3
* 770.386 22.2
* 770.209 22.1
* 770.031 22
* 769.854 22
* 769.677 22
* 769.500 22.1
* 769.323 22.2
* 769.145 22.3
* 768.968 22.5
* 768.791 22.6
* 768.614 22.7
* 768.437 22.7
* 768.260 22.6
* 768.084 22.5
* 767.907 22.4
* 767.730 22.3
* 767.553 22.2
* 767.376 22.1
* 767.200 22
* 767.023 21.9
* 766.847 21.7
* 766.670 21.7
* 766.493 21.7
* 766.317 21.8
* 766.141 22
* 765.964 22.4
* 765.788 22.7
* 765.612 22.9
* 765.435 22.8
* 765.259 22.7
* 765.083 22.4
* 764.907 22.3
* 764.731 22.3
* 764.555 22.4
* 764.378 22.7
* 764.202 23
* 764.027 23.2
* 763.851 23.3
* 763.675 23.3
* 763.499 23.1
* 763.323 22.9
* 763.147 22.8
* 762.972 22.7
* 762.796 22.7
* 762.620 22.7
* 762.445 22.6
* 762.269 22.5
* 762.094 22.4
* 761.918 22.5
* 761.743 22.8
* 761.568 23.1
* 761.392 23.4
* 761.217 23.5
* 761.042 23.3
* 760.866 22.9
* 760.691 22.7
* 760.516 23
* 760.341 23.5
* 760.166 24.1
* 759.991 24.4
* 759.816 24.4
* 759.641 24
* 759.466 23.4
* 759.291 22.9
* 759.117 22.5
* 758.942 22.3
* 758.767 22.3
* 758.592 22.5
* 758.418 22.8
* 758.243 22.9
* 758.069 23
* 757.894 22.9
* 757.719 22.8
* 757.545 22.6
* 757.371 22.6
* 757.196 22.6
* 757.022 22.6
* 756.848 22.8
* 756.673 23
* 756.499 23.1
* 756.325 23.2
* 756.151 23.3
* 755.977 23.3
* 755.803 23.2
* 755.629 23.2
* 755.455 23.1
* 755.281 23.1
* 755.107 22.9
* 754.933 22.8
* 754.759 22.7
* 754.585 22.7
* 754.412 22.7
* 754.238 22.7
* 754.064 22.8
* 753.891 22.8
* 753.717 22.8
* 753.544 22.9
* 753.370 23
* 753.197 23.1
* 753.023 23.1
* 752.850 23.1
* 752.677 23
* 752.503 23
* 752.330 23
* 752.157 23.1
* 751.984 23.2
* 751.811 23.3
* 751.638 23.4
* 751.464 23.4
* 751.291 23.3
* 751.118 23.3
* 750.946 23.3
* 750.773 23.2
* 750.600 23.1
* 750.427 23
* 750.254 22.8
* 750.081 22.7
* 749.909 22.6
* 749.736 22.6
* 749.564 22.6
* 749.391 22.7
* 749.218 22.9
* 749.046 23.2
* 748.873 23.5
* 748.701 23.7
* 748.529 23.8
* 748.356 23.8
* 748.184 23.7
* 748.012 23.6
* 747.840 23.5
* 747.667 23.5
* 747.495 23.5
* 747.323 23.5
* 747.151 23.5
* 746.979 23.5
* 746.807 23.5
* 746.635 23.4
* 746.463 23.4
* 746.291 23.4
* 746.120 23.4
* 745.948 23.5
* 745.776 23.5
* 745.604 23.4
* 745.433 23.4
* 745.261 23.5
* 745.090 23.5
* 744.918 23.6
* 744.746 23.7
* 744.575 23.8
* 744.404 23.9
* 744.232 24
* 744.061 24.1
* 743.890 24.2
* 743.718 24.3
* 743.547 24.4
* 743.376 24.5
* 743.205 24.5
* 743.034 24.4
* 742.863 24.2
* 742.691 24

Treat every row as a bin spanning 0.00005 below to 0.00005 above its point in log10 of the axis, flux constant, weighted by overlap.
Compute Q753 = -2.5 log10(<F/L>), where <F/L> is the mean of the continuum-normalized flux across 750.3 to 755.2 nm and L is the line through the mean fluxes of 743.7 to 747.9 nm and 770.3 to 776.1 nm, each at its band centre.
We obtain 0.01 mag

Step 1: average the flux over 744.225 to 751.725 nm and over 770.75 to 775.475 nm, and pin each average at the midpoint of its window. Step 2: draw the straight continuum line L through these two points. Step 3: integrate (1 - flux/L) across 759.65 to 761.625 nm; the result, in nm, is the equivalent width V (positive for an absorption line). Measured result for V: -0.06 nm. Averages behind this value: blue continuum 23.4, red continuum 22.3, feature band 23.5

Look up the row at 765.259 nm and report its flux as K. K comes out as 22.7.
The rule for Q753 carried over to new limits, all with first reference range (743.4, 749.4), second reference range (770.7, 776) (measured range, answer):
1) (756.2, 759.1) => 0.02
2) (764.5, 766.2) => 0.01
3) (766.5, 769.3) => 0.02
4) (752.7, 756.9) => 0.01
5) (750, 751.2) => 0.02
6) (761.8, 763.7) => 0.01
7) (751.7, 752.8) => 0.01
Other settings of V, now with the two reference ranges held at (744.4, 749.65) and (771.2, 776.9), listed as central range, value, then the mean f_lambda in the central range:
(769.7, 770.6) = 0.015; 22.1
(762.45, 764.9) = -0.009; 22.8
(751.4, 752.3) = 0.000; 23.3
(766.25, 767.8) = 0.046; 21.9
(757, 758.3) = 0.014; 22.8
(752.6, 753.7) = 0.008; 23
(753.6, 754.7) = 0.019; 22.8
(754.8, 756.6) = -0.002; 23.1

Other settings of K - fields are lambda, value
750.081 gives 22.7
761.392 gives 23.4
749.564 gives 22.6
